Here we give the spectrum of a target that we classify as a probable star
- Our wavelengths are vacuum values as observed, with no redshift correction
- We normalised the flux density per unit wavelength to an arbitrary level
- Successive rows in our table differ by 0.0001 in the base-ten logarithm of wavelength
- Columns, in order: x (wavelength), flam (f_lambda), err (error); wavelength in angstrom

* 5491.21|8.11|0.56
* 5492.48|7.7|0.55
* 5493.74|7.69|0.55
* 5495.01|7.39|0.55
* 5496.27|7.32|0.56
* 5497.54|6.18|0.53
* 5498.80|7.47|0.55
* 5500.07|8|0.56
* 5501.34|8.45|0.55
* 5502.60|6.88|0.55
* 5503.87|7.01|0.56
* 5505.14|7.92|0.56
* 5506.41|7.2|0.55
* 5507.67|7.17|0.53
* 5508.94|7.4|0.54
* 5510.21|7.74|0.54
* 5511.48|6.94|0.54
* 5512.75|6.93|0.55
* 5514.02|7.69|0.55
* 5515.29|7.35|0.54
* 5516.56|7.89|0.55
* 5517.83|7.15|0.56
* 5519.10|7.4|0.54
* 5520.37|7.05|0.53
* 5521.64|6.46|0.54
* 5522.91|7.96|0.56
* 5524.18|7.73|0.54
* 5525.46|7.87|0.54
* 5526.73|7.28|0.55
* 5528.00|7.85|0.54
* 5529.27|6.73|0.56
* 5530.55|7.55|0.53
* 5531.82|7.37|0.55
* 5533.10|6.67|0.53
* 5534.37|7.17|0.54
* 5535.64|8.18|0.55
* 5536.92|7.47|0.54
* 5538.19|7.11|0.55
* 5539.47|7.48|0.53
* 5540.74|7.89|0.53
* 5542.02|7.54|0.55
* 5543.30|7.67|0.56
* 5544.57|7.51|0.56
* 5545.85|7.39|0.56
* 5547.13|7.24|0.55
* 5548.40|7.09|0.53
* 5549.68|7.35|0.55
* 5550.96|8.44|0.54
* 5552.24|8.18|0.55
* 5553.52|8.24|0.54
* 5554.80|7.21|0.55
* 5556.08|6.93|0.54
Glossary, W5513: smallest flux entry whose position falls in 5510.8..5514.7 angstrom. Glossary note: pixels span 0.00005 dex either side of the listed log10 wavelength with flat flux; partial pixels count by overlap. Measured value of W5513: 6.93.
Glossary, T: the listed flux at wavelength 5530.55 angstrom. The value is 7.55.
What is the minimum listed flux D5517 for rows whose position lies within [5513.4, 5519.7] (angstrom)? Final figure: 7.15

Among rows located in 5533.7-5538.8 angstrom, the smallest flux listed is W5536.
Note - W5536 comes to 7.11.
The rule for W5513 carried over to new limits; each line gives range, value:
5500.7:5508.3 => 6.88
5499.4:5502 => 8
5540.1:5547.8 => 7.24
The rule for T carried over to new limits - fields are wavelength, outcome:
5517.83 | 7.15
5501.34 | 8.45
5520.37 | 7.05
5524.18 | 7.73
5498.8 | 7.47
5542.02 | 7.54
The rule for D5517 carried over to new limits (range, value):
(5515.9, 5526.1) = 6.46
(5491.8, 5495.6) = 7.39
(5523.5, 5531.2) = 6.73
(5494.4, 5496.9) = 7.32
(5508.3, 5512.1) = 6.94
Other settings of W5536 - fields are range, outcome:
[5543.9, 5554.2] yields 7.09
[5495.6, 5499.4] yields 6.18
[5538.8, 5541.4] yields 7.48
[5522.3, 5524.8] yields 7.73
